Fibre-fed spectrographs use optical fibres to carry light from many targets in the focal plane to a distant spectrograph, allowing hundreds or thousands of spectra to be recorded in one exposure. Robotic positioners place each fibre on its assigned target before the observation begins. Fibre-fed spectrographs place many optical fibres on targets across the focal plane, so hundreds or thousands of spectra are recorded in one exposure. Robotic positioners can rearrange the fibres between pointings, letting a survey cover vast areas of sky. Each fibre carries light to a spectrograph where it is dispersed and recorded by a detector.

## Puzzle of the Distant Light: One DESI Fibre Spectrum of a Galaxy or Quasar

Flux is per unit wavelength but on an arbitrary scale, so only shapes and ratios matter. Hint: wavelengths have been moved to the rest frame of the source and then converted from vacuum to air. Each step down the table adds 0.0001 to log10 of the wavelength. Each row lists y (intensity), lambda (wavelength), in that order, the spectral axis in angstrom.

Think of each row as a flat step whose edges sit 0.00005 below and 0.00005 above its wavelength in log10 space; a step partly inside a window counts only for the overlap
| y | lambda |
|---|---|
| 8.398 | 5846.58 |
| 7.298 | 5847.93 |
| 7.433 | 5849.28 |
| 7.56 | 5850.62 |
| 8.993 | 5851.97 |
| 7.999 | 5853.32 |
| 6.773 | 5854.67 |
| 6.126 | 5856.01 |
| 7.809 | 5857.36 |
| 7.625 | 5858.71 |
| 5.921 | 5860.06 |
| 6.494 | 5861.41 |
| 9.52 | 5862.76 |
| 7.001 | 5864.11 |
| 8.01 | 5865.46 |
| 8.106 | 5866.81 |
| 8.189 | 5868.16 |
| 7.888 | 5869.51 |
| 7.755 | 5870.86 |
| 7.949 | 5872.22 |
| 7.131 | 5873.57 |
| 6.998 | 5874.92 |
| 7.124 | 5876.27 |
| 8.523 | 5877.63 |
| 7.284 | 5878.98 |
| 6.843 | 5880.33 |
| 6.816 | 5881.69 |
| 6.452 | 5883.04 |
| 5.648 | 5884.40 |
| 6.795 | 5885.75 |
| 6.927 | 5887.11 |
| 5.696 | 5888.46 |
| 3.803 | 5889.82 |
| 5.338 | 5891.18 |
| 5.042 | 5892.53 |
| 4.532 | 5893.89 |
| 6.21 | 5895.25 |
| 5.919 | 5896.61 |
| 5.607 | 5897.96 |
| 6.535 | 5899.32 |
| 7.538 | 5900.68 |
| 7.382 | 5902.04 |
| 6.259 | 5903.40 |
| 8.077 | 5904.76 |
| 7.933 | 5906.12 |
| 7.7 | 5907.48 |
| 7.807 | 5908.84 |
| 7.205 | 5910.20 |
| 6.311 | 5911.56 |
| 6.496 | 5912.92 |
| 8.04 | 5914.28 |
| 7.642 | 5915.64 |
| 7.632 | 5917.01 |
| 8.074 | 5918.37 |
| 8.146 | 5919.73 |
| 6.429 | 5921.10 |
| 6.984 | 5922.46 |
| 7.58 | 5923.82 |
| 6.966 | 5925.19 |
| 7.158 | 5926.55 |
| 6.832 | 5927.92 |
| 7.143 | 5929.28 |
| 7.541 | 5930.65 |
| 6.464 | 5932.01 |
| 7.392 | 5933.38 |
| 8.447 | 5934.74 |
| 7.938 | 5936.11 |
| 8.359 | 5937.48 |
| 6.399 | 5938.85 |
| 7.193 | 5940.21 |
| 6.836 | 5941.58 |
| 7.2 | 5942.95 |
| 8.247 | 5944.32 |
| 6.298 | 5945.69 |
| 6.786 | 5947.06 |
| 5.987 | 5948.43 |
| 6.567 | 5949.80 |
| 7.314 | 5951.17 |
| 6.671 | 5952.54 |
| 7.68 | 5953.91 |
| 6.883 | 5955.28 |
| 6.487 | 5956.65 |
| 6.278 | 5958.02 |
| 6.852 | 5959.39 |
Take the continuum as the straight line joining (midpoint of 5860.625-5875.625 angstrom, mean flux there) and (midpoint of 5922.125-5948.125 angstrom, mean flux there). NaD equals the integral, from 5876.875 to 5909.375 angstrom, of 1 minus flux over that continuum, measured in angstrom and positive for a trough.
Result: 4.4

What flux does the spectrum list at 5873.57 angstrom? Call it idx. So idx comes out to 7.131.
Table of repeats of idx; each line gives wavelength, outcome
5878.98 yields 7.284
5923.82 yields 7.58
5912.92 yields 6.496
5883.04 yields 6.452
